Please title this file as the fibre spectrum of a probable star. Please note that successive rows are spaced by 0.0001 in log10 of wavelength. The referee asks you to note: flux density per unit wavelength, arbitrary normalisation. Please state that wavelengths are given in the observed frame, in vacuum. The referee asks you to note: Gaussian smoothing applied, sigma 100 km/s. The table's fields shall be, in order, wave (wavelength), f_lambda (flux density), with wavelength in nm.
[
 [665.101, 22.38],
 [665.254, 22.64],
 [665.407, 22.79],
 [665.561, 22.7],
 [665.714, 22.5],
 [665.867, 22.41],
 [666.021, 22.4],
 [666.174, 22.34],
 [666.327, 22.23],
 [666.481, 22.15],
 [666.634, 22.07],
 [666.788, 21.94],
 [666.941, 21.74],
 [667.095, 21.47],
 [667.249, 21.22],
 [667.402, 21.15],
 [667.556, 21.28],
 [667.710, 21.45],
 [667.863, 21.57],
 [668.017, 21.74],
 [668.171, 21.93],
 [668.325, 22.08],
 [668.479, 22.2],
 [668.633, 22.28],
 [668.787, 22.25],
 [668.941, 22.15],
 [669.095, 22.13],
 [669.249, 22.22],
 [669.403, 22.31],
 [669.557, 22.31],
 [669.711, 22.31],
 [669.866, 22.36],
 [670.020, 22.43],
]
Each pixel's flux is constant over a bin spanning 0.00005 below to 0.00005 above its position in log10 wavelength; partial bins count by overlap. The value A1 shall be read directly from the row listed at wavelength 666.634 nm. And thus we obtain 22.07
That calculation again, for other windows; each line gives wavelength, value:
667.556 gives 21.28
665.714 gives 22.5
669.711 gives 22.31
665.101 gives 22.38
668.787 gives 22.25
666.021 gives 22.4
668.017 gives 21.74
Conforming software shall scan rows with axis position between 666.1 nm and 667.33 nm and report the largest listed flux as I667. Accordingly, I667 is 22.34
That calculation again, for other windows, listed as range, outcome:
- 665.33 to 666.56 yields 22.79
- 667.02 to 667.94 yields 21.57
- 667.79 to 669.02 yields 22.28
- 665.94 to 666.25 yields 22.4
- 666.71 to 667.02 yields 21.94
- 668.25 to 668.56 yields 22.2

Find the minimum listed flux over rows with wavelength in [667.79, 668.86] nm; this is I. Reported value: 21.57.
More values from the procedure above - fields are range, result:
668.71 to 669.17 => 22.13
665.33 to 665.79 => 22.5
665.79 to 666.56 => 22.15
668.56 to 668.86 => 22.25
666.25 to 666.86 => 21.94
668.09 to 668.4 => 21.93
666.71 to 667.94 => 21.15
